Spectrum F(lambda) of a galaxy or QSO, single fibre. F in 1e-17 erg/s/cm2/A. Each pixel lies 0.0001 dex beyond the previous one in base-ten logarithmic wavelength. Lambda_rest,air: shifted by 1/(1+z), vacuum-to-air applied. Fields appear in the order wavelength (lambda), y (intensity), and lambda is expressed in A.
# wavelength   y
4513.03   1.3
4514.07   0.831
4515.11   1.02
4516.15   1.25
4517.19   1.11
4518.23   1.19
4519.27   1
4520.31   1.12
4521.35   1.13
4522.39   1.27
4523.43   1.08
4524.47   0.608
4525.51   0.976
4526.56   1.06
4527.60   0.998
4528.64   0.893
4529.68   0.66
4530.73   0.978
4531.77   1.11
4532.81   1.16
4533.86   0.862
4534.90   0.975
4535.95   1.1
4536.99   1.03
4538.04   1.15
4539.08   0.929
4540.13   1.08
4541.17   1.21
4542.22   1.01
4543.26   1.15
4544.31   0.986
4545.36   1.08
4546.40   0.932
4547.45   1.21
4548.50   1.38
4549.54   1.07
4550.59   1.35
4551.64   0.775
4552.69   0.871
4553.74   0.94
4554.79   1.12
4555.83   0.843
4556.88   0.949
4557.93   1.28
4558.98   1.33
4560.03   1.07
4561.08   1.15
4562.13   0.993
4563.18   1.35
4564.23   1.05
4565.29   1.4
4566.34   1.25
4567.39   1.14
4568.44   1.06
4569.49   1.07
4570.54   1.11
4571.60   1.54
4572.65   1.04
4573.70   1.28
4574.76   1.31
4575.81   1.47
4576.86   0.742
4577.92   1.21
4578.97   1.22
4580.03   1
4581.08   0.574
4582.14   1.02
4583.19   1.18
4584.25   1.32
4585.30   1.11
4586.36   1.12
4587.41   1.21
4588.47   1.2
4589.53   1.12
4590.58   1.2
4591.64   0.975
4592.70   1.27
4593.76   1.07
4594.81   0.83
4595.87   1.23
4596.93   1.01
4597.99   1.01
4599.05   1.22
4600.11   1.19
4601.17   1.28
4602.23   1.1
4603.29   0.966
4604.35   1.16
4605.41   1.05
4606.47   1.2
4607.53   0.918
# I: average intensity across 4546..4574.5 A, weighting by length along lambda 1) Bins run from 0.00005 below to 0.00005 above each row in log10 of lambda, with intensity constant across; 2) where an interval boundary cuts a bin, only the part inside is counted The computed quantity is 1.13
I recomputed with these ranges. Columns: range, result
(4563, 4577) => 1.21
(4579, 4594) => 1.1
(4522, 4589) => 1.09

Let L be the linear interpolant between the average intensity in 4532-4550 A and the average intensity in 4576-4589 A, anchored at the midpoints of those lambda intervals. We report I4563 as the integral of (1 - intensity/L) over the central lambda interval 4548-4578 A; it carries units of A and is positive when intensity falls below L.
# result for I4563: -1.7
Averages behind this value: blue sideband 1.08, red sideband 1.09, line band 1.14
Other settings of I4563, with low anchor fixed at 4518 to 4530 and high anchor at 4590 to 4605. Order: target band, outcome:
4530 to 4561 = -1.0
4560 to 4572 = -1.4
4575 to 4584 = 0.1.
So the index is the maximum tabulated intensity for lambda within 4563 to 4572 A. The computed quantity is 1.54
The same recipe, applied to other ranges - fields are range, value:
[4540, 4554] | 1.38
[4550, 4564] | 1.35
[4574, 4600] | 1.47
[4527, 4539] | 1.16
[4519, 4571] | 1.4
